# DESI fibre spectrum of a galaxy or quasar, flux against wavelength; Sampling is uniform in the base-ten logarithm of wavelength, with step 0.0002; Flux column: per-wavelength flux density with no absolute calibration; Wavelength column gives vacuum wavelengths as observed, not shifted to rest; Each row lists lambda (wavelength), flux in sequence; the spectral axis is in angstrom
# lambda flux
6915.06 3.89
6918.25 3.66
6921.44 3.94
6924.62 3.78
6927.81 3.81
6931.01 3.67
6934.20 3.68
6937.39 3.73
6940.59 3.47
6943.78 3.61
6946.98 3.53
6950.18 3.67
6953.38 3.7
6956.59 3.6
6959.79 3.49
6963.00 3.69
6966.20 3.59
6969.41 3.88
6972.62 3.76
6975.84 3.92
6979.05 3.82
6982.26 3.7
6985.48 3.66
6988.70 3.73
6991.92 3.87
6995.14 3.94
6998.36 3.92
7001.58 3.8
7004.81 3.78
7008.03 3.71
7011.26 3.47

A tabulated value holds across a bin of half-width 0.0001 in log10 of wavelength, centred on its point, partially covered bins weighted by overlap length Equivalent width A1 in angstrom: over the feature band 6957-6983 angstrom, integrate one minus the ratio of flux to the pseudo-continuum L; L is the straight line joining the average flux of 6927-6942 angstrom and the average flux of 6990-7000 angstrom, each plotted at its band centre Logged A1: 0.6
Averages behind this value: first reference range 3.67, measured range 3.73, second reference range 3.91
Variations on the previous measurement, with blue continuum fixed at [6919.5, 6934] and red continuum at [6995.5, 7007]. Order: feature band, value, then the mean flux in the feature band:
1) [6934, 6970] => 1.66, 3.63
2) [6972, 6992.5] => 0.27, 3.78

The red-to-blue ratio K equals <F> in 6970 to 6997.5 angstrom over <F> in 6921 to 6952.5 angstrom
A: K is 1.03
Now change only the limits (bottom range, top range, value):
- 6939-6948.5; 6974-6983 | 1.08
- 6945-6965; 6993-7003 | 1.08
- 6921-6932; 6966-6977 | 1.00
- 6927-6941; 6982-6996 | 1.03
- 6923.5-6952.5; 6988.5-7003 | 1.06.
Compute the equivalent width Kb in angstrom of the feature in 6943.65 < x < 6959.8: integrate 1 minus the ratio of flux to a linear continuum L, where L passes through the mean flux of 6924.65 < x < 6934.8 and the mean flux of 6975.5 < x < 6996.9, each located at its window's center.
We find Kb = 0.6 angstrom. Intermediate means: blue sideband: 3.73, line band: 3.61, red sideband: 3.8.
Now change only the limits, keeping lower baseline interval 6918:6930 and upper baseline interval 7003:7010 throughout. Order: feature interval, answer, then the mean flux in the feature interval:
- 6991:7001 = -0.4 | 3.9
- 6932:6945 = 0.6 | 3.63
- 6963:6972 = 0.1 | 3.73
